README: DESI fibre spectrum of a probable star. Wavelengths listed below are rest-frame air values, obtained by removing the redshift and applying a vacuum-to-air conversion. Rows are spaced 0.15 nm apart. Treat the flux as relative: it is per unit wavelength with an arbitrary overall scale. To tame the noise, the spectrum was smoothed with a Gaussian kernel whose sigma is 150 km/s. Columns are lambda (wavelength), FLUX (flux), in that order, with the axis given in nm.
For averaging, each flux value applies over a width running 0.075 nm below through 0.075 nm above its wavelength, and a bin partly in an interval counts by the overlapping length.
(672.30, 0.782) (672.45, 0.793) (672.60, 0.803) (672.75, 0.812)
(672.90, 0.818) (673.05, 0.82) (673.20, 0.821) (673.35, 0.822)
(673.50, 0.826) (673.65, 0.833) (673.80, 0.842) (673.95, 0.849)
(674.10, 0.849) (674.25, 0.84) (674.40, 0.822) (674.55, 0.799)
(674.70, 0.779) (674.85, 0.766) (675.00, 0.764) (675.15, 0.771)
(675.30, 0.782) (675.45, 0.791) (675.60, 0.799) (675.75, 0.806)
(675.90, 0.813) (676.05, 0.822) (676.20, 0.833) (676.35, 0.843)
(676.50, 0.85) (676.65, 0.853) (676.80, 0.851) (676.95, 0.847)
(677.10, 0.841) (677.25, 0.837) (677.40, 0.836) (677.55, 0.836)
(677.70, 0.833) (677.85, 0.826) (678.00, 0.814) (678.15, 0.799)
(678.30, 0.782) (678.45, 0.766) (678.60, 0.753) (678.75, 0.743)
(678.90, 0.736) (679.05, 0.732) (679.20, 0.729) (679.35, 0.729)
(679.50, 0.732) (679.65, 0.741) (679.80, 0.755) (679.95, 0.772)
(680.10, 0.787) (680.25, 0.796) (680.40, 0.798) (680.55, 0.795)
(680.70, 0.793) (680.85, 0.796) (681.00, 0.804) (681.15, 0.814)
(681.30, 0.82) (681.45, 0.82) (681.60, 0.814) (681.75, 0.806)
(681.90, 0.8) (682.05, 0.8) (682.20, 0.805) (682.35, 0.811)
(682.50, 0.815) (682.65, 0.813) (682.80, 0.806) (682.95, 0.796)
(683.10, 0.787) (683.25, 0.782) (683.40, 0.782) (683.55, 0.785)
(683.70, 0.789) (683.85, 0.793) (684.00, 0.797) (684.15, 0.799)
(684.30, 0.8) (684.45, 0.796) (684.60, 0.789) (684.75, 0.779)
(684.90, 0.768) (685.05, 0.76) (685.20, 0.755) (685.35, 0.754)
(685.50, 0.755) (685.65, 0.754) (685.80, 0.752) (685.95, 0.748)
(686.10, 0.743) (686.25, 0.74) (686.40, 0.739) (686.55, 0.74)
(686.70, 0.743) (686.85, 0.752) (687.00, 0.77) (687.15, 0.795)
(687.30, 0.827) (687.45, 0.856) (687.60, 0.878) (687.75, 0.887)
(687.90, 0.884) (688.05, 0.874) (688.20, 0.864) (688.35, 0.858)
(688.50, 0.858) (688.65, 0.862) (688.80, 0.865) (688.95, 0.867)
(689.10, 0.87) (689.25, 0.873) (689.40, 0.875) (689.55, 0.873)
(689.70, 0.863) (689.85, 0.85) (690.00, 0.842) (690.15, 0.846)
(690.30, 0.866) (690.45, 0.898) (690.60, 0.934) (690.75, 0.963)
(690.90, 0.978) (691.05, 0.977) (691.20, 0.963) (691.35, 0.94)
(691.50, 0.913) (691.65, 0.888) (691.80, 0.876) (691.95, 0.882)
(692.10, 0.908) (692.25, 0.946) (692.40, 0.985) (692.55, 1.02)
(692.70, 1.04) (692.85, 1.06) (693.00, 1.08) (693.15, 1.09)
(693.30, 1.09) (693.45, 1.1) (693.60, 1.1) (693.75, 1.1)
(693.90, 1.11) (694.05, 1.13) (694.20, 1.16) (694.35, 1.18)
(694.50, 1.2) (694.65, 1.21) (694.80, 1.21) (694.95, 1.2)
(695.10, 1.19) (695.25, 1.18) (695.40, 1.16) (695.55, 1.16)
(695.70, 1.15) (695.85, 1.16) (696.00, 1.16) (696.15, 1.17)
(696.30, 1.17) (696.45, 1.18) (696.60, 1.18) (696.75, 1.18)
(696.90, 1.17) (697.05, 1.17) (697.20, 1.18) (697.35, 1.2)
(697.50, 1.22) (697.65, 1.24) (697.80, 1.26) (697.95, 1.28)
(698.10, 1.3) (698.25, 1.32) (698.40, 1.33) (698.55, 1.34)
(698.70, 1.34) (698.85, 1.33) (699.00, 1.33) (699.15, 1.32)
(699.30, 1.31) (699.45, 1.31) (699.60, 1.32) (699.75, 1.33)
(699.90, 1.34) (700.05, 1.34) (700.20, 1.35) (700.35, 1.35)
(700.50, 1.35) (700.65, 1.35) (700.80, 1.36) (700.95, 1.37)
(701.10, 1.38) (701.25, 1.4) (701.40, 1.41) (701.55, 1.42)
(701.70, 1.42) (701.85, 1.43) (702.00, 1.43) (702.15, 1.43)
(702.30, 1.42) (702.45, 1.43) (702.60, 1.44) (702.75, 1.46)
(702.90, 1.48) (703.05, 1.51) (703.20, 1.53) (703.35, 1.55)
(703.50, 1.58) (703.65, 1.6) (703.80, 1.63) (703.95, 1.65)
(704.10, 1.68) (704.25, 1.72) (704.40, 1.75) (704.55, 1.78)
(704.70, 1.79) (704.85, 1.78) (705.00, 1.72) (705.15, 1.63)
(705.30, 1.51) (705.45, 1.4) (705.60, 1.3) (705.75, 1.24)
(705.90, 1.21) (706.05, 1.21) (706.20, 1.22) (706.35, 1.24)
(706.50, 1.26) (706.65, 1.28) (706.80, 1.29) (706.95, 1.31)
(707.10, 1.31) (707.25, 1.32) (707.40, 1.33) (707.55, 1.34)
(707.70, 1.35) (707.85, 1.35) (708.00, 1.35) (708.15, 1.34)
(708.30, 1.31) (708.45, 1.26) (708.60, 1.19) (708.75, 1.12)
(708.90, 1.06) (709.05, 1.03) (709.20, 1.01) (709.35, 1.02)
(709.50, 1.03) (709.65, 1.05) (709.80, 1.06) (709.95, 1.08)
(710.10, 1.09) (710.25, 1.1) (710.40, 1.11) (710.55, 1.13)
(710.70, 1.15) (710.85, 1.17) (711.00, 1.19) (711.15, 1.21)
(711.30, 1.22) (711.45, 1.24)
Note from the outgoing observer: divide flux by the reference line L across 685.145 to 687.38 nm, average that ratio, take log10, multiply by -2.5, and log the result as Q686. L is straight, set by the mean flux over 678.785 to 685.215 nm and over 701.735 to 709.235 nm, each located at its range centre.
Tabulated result 0.186 mag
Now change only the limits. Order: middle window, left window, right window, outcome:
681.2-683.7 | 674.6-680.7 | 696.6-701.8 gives 0.135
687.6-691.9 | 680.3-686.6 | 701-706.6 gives 0.129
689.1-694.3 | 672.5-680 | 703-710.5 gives 0.118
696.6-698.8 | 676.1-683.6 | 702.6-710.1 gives -0.060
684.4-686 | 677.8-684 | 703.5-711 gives 0.145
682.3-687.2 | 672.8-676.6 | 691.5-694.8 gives 0.215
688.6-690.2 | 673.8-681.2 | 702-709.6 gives 0.212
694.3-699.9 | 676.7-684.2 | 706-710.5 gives -0.189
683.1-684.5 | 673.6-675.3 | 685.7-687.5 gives -0.022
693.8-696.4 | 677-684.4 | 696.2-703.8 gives 0.035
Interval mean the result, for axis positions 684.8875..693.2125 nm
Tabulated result 0.867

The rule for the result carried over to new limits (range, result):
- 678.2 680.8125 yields 0.762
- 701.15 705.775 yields 1.54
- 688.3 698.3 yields 1.05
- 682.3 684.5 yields 0.797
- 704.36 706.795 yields 1.45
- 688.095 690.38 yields 0.862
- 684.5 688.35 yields 0.79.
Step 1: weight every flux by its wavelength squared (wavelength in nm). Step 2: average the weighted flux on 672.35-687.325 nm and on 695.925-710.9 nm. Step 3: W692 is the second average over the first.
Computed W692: 1.79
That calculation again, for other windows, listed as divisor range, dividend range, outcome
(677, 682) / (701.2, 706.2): 2.05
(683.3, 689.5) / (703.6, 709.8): 1.79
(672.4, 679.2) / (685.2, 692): 1.09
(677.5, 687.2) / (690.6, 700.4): 1.54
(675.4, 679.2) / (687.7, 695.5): 1.27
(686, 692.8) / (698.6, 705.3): 1.75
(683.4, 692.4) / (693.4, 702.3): 1.55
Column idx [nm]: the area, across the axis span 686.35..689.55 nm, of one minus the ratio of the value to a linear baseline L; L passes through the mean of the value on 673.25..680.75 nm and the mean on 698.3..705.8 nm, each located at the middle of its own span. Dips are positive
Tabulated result 0.74 nm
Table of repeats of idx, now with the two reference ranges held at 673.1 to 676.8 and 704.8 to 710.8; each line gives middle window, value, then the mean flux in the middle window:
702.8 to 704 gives -0.37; 1.56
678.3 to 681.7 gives 0.42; 0.774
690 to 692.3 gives 0.26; 0.916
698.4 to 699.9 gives -0.25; 1.33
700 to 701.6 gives -0.29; 1.37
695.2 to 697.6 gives -0.17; 1.18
